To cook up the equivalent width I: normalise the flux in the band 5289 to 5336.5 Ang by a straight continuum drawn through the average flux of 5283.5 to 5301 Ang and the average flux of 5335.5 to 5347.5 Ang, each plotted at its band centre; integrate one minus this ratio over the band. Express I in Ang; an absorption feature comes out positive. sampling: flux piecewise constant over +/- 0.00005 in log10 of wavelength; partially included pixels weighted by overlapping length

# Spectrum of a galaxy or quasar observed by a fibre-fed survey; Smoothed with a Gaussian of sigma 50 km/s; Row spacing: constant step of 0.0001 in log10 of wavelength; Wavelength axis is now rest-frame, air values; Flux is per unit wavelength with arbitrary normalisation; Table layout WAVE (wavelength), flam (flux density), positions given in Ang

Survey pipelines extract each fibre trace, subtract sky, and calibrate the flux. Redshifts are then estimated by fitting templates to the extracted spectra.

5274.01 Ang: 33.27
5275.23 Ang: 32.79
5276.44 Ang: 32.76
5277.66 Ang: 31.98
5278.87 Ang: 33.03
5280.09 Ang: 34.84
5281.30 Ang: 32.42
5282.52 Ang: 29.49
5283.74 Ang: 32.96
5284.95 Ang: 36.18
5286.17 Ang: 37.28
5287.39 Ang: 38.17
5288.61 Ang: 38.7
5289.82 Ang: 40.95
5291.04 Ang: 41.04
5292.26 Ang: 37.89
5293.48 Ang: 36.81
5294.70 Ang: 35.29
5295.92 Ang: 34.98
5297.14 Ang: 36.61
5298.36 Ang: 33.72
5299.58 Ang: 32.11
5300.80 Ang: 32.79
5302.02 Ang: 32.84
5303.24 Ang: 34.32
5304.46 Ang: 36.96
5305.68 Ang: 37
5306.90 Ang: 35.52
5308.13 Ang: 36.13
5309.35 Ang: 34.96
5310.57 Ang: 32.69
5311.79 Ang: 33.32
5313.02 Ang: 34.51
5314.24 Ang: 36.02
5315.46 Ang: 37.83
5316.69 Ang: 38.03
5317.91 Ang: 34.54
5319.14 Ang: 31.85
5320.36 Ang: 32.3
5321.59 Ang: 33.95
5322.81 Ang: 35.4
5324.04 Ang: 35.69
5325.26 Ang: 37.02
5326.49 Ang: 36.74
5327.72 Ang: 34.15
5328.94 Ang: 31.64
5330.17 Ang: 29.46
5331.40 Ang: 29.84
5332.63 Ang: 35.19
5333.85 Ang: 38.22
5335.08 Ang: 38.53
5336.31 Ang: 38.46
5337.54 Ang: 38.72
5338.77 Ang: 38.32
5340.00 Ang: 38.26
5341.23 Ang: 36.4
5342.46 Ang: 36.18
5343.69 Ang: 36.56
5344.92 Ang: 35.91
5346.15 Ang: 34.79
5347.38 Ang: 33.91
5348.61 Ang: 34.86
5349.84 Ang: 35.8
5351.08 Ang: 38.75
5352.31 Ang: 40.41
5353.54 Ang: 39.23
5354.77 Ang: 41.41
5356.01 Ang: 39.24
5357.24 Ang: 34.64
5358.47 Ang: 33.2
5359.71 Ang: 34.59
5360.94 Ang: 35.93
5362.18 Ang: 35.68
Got 1.8 Ang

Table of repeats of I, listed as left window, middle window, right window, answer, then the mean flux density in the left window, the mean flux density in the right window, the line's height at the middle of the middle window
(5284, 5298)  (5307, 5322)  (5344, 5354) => 1.0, 37.4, 36.7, 37.1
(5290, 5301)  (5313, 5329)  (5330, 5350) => 0.4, 36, 36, 36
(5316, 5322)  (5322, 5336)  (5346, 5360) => 0.1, 34.1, 36.8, 34.9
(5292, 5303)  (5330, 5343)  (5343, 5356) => 0.1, 34.7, 37.3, 36.6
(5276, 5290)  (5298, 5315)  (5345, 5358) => 0.5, 34.7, 37.2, 35.6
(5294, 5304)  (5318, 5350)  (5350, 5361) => 0.8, 34.2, 37.5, 36.2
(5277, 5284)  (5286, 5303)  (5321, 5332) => -1.8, 32.4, 33.8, 32.8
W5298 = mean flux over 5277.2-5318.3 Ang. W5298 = 35.4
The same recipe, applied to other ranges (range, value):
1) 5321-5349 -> 35.6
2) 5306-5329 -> 35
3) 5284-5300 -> 36.9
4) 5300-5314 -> 34.7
